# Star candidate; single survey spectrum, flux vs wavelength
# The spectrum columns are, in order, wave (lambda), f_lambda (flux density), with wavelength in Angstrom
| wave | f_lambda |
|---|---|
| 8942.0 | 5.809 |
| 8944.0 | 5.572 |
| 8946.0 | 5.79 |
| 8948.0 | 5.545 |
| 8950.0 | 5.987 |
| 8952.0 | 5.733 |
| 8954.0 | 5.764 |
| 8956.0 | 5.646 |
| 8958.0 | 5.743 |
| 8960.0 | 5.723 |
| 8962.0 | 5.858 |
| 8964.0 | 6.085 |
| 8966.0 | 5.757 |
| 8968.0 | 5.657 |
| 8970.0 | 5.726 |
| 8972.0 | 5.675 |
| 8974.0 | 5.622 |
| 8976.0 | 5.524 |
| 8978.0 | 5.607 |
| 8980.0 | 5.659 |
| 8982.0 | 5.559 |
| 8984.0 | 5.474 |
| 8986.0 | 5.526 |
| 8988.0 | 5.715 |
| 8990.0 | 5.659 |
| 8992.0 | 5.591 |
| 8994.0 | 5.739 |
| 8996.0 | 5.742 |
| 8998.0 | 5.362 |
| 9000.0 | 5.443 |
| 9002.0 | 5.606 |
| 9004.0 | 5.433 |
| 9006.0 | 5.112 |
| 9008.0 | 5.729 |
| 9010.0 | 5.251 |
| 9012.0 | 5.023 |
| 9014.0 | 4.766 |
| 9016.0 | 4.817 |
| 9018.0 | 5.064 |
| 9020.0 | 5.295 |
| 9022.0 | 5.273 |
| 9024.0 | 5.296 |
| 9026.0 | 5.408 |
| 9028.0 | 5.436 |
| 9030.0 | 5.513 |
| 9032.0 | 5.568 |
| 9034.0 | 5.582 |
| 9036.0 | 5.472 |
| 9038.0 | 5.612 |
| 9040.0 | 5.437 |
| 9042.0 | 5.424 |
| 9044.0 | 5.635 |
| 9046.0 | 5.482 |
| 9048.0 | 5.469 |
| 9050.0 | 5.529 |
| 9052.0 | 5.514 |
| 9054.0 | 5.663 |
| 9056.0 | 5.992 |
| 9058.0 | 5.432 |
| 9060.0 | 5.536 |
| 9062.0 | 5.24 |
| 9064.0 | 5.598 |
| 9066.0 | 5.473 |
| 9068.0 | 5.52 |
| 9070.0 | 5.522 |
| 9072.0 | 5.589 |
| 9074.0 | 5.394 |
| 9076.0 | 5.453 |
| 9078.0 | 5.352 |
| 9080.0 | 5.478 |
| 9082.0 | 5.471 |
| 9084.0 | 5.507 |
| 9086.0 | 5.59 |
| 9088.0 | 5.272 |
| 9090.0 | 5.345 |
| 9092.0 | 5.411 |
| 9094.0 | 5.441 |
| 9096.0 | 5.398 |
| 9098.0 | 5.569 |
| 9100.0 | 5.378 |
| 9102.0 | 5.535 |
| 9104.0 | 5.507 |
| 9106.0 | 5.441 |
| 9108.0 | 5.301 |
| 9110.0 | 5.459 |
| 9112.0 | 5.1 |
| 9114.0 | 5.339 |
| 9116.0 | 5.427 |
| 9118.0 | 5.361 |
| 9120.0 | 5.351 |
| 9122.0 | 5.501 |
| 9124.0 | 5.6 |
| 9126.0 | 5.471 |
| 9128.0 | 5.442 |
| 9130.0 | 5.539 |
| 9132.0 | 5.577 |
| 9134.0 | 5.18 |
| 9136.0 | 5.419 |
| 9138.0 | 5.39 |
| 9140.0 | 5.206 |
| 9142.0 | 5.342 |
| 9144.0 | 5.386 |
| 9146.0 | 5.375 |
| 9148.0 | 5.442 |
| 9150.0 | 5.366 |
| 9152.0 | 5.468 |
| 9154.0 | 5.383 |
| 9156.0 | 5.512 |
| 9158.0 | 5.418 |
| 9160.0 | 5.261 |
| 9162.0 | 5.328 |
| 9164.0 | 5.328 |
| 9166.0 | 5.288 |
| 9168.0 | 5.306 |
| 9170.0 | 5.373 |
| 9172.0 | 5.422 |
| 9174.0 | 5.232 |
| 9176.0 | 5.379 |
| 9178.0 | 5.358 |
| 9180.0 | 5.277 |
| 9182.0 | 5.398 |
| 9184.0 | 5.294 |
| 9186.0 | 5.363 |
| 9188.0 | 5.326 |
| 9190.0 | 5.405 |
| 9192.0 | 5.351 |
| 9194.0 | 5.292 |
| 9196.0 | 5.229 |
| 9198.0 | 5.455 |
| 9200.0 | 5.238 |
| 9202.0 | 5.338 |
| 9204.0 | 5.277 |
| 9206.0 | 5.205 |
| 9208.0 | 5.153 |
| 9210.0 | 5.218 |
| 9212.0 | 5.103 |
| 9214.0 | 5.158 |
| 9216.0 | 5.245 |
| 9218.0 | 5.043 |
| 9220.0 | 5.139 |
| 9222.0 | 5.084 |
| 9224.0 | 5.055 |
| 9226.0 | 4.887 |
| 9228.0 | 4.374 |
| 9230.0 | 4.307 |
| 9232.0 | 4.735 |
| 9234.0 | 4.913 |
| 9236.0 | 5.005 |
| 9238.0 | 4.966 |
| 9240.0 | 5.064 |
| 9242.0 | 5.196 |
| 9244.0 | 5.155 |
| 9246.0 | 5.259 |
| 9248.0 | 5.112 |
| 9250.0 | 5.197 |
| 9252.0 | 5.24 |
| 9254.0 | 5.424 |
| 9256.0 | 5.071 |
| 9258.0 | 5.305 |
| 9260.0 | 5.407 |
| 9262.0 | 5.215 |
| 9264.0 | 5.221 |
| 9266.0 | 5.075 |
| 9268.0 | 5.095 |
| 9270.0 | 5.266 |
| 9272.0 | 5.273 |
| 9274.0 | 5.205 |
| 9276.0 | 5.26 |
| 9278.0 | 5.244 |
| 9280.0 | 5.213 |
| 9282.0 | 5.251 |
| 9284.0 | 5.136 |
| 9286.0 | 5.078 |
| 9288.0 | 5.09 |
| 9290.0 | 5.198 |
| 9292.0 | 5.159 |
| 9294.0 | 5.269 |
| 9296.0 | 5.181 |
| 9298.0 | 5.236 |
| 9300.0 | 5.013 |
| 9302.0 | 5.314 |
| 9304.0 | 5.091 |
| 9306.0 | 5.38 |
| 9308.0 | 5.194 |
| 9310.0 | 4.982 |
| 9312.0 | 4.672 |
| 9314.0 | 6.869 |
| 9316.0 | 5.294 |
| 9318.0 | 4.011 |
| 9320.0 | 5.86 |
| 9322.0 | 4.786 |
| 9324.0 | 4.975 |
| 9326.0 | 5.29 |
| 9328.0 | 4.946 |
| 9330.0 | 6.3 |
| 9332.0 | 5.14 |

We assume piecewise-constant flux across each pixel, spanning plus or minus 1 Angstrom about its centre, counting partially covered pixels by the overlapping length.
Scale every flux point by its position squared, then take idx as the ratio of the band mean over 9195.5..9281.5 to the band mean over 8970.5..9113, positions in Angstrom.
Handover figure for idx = 1.0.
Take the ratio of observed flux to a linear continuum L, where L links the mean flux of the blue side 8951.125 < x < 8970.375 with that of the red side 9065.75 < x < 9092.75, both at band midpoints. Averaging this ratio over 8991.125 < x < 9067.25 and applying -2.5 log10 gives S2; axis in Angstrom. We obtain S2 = 0.03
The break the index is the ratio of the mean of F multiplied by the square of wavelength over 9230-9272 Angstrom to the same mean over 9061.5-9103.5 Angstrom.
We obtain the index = 0.98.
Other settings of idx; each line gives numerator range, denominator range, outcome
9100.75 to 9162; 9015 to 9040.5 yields 1.03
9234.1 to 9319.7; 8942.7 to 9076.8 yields 0.99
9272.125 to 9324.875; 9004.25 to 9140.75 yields 1.01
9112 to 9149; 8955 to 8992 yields 0.98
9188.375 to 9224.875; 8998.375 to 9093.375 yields 1.00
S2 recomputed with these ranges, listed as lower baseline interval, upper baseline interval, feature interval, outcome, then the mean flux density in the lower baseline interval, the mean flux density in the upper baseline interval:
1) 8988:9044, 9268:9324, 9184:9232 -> 0.03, 5.4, 5.2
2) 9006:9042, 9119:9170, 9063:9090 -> -0.02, 5.32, 5.39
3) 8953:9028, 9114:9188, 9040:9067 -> -0.01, 5.51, 5.38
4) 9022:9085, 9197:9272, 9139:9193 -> -0.02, 5.5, 5.12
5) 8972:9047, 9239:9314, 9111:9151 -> -0.01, 5.45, 5.2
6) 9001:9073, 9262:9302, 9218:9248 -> 0.06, 5.43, 5.19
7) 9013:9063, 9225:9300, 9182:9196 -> -0.02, 5.42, 5.11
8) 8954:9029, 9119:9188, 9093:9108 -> -0.01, 5.51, 5.38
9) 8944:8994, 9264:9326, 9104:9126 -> 0.01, 5.69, 5.19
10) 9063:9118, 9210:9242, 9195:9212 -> -0.05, 5.44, 4.96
